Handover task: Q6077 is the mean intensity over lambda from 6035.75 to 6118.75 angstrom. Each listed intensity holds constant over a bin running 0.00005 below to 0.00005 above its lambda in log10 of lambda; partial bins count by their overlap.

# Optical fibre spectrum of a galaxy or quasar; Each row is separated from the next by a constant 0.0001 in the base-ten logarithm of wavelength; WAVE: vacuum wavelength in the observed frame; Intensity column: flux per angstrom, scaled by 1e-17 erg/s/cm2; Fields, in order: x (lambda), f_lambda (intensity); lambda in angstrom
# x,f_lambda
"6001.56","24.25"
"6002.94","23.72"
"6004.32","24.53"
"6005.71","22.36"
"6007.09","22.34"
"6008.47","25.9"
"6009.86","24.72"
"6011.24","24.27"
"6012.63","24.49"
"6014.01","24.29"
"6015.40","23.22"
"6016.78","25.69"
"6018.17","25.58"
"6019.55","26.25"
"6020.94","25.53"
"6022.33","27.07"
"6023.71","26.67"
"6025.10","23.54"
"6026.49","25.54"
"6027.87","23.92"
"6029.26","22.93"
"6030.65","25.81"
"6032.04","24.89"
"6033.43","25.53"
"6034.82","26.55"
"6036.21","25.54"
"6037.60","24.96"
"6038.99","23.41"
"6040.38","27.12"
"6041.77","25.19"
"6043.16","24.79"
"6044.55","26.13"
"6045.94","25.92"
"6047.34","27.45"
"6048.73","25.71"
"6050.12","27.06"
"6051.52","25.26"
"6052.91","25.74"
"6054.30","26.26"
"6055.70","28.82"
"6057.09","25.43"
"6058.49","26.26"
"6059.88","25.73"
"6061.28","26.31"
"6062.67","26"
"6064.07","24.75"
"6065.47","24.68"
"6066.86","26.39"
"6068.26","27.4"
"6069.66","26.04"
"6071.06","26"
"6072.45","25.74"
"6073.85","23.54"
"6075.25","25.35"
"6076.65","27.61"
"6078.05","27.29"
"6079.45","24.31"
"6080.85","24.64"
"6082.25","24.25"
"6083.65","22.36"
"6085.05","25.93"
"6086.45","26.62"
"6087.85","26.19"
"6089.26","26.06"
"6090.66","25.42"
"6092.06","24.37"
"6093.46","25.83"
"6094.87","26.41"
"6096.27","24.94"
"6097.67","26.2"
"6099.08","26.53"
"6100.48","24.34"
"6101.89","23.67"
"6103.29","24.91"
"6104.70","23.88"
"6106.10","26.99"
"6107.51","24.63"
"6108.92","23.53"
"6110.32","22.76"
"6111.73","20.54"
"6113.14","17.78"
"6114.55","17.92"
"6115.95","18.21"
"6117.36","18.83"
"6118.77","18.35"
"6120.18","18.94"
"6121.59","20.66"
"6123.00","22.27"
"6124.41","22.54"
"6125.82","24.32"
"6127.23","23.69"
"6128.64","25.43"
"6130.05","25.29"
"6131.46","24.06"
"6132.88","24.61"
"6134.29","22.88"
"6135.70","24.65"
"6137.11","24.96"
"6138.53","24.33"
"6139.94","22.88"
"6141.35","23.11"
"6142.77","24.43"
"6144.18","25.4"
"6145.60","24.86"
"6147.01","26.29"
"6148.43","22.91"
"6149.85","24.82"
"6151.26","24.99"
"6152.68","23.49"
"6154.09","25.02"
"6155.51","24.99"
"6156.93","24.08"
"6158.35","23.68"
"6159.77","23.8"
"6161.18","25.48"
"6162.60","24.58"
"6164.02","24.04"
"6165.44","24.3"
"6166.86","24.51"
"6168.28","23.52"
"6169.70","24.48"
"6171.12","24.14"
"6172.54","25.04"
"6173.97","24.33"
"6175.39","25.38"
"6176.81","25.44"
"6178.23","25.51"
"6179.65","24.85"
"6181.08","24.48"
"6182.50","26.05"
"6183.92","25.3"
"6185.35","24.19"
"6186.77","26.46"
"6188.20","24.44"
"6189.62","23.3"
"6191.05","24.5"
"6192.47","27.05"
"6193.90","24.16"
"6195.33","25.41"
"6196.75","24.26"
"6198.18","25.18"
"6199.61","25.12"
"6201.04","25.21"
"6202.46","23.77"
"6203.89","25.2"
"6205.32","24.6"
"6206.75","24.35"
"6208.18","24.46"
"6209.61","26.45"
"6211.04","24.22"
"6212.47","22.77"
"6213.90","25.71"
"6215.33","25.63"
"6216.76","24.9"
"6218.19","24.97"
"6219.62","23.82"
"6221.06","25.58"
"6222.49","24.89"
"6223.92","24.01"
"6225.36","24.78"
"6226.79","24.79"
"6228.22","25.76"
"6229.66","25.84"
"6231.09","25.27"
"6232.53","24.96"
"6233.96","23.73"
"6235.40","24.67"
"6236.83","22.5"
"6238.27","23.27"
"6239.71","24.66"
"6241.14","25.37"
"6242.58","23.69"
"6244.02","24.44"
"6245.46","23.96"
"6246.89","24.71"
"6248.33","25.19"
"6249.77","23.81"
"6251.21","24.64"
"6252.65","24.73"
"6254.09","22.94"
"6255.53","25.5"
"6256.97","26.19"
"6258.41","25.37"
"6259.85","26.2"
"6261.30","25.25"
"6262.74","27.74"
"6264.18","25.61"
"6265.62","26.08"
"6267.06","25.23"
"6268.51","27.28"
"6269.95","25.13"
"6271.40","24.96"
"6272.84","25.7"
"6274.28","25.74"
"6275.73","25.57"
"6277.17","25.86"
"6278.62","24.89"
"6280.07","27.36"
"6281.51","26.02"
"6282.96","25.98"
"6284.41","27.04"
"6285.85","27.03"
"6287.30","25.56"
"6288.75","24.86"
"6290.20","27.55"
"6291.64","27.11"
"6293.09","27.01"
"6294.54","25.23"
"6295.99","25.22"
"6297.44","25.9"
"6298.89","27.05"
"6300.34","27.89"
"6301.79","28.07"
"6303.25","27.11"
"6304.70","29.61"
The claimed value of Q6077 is 24.9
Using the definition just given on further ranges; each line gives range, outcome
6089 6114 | 24.3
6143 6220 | 24.7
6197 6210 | 24.9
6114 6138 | 22.3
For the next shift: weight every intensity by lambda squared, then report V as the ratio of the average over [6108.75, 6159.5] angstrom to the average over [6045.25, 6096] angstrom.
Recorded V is 0.9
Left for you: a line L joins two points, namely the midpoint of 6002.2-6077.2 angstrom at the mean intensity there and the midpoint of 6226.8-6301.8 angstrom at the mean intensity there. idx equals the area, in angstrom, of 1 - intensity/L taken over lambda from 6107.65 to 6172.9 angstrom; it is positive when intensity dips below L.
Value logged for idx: 5.51 angstrom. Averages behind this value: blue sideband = 25.4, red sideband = 25.5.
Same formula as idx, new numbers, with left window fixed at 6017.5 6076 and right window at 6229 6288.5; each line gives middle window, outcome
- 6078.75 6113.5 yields 1.36 angstrom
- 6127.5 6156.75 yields 1.20 angstrom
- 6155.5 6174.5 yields 0.83 angstrom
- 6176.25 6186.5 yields 0.10 angstrom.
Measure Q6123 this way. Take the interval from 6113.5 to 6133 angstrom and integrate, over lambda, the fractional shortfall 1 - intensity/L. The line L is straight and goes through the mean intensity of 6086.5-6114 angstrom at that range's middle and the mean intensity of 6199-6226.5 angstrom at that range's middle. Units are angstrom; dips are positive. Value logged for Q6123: 2.3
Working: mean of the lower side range 24.5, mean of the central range 21.6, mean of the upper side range 24.8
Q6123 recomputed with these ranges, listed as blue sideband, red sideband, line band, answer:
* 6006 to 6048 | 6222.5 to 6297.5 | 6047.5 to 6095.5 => -1.1 angstrom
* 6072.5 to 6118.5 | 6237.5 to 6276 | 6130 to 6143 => 0.2 angstrom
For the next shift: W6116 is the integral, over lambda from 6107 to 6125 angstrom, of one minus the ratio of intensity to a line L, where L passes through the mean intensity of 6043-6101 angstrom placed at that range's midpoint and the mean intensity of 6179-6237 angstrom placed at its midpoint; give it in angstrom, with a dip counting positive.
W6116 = 3.5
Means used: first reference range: 25.8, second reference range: 24.8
